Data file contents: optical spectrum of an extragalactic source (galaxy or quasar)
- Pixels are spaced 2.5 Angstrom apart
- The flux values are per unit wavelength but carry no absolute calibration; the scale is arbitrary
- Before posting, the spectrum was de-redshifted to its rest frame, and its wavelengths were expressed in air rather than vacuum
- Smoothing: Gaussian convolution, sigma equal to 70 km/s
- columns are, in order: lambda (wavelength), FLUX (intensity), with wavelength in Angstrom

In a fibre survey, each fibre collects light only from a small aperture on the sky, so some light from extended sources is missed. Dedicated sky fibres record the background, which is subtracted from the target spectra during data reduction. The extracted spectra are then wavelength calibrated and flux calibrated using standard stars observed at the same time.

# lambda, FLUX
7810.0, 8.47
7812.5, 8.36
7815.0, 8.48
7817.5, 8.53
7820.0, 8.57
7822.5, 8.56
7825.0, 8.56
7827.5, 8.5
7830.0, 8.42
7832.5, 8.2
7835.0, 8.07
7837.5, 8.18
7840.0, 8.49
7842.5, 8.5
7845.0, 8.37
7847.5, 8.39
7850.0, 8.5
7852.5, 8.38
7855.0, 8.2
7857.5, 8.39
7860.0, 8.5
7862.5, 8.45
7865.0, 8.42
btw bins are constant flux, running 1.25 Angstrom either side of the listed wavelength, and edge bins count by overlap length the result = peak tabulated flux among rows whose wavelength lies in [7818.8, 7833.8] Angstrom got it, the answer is 8.57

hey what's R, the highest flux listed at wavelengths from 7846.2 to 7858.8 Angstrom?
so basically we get 8.5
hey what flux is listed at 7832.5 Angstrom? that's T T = 8.2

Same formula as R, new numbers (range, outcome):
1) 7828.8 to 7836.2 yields 8.42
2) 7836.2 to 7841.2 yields 8.49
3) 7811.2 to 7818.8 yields 8.53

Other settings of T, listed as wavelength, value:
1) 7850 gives 8.5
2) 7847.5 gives 8.39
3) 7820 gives 8.57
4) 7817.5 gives 8.53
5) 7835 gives 8.07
